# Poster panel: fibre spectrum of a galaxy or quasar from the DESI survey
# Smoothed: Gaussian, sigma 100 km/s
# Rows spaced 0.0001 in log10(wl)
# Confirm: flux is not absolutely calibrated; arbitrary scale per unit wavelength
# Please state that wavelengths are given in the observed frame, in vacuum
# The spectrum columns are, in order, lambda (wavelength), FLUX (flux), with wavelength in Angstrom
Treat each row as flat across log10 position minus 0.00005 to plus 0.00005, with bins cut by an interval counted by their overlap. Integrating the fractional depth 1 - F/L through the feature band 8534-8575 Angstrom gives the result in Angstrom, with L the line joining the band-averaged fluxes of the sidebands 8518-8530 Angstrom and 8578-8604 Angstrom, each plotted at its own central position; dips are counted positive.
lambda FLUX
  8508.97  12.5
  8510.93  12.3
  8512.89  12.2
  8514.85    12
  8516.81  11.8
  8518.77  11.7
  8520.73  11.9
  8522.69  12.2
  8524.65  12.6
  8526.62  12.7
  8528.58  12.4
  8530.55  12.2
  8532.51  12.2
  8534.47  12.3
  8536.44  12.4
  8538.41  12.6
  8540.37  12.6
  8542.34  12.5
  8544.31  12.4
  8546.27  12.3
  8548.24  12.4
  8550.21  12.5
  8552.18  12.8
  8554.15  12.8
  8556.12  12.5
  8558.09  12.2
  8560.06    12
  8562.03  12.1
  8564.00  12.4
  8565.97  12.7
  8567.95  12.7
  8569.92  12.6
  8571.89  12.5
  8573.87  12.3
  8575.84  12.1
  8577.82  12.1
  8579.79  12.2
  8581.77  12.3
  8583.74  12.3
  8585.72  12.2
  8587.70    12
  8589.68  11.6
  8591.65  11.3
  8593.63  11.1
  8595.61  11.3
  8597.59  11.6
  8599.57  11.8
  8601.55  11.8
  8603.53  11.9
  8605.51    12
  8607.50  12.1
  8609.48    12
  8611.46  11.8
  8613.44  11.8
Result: -1.4 Angstrom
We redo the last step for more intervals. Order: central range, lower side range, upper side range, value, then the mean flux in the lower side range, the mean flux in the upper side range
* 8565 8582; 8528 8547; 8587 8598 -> -0.9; 12.4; 11.5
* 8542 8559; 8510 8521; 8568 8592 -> -0.6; 12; 12.2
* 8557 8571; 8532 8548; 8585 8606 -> -0.3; 12.4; 11.7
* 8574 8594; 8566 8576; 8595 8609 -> 0.4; 12.5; 11.8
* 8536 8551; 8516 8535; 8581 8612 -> -0.4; 12.2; 11.8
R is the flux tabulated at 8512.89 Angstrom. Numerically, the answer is 12.2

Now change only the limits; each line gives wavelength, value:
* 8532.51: 12.2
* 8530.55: 12.2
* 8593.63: 11.1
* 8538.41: 12.6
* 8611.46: 11.8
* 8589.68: 11.6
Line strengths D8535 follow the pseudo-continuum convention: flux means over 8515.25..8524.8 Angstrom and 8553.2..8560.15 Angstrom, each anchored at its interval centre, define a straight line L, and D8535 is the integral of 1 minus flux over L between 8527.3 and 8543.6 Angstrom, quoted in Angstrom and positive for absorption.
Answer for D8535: -0.3 Angstrom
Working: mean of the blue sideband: 12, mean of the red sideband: 12.4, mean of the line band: 12.4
